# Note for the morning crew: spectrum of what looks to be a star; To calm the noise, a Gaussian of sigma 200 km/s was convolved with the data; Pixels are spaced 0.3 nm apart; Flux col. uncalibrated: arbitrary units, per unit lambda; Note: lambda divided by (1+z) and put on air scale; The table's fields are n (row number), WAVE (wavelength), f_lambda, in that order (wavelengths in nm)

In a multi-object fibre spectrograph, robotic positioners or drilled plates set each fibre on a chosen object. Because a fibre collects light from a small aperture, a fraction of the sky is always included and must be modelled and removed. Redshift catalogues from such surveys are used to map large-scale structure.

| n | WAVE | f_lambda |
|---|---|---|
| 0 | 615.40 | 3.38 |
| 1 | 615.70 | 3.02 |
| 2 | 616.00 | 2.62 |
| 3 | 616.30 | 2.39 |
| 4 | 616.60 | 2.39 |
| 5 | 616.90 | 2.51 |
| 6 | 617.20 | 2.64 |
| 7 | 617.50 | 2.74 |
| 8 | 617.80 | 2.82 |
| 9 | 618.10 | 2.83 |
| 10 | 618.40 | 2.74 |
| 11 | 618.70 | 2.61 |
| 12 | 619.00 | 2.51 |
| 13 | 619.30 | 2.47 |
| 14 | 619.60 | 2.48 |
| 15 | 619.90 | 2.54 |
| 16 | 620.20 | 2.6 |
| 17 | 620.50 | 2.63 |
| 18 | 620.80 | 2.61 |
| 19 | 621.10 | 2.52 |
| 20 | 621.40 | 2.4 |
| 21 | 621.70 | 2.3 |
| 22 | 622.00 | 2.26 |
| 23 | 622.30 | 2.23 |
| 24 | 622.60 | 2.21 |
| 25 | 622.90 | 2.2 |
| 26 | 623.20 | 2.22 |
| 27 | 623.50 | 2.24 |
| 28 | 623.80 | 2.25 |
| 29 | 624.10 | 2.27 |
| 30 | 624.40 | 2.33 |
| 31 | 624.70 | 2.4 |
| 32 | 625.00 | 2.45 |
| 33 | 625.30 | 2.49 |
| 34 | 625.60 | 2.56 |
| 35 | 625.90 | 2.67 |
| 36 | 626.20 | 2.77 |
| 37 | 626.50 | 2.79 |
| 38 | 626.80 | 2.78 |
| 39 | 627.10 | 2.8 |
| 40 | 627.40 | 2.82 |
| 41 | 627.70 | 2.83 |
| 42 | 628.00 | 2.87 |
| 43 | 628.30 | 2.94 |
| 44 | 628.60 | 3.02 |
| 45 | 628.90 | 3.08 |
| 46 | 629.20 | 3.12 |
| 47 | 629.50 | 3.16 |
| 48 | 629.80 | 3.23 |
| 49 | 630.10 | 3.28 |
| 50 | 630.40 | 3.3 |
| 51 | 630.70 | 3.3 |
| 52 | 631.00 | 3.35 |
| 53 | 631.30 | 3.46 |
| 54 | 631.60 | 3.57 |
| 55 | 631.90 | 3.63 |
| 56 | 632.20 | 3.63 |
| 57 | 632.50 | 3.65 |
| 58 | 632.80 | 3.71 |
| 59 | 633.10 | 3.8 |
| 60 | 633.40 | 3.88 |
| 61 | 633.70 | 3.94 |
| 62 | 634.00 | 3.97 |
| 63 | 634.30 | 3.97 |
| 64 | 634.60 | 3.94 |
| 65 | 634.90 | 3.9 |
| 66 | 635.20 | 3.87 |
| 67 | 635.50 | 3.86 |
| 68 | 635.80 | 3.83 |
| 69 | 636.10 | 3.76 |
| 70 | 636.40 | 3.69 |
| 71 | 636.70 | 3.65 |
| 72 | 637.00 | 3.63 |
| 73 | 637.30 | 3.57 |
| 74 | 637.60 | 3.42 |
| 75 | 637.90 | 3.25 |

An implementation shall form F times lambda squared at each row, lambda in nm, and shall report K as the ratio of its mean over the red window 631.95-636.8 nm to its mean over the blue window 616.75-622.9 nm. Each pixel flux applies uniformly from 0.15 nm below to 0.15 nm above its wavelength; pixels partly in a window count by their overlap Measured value 1.58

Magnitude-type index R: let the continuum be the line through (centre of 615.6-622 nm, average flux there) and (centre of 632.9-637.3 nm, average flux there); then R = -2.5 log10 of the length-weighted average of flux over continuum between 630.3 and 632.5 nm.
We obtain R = 0.02 mag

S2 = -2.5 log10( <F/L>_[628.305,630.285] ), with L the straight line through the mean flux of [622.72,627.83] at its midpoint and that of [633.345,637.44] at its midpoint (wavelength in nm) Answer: -0.04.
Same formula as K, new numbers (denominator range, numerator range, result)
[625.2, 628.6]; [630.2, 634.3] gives 1.34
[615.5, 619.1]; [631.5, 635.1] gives 1.50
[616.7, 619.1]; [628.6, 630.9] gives 1.24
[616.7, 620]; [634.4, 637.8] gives 1.51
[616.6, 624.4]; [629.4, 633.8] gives 1.48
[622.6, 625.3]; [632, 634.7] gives 1.71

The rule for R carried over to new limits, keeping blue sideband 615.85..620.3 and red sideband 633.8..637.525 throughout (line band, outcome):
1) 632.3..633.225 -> -0.03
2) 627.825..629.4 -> 0.11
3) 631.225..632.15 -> -0.01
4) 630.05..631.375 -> 0.04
